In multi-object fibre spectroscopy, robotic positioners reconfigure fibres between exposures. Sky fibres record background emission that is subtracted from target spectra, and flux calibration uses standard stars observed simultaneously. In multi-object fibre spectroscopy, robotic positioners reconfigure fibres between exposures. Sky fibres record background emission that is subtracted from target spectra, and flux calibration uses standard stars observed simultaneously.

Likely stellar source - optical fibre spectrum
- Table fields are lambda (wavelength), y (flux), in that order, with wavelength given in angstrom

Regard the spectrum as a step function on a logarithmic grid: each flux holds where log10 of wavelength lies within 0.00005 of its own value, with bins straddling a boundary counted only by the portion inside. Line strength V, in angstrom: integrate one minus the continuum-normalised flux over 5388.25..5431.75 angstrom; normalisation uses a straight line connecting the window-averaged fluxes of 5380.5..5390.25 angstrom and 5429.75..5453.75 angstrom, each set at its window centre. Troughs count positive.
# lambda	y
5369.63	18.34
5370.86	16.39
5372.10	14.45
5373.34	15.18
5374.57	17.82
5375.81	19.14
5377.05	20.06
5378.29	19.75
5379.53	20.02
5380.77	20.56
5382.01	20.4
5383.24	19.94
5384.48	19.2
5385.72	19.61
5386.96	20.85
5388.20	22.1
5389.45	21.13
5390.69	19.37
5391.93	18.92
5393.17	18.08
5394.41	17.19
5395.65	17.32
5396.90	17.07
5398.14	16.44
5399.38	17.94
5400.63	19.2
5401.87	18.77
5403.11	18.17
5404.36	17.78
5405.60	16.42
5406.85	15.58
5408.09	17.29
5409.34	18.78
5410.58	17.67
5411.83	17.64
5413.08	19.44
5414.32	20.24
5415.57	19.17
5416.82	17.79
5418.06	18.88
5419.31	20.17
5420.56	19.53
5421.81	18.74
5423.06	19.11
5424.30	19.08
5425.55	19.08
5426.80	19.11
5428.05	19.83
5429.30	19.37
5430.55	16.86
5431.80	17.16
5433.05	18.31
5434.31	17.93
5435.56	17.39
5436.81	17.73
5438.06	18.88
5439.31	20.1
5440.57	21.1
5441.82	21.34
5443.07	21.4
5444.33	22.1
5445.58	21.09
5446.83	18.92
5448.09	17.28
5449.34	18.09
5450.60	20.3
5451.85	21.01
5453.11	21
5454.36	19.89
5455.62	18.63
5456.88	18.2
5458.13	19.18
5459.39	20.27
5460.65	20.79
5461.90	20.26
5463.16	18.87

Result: 3.3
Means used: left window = 20.5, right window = 19.4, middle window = 18.5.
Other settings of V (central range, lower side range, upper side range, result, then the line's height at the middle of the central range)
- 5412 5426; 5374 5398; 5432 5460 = 0.20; 19.4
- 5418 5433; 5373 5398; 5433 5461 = 0.44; 19.5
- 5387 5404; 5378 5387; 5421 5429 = 0.95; 19.8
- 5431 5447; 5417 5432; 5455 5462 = -0.25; 19.2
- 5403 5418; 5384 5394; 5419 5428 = 1.12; 19.5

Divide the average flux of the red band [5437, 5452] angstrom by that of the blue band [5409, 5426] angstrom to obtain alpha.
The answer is 1.06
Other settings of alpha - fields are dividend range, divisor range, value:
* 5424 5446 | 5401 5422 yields 1.05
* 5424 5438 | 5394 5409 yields 1.05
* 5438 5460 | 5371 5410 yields 1.08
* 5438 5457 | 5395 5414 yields 1.13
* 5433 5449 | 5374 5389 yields 0.98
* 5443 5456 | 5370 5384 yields 1.08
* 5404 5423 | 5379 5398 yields 0.95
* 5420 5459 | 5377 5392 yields 0.96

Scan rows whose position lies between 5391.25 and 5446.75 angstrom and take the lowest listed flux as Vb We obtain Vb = 15.58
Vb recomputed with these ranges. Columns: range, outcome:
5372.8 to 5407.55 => 15.18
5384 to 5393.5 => 18.08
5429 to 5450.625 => 16.86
